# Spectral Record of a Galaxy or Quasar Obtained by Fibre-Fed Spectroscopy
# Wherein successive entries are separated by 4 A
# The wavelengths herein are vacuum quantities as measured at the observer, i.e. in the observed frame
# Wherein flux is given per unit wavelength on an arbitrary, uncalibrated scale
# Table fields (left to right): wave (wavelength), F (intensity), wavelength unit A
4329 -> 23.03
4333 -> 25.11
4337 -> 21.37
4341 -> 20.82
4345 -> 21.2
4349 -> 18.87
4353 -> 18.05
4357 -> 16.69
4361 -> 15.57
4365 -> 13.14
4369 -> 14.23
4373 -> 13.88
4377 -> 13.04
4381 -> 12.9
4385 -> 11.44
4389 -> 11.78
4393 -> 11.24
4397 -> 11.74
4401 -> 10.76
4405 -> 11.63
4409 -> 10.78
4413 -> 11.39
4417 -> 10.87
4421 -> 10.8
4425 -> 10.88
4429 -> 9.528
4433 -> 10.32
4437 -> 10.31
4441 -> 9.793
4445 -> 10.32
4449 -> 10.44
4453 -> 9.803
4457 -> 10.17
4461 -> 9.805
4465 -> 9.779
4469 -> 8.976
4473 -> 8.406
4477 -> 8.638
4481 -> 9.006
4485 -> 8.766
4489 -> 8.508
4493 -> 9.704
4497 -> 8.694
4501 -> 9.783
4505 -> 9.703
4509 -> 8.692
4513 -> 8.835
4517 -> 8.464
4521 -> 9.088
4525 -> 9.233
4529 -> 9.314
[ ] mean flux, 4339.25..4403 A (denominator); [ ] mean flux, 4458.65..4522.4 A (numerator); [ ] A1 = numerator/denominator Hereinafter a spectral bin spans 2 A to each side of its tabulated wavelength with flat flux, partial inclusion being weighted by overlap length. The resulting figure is 0.6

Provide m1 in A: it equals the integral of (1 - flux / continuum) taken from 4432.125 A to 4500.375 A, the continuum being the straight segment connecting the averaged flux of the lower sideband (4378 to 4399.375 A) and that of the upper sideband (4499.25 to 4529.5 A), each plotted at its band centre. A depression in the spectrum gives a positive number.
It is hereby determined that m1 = 4.6 A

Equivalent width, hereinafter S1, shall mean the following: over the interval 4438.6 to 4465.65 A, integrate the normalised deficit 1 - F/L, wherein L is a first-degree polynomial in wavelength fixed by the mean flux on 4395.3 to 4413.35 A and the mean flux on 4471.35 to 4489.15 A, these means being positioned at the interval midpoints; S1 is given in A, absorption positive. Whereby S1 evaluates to -1.1 A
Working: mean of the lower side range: 11.2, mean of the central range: 10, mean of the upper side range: 8.69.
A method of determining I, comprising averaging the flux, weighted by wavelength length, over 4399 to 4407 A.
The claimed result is 11.2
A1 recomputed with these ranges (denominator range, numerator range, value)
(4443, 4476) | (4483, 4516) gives 0.94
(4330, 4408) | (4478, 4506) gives 0.59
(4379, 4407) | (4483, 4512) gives 0.78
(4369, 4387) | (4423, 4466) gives 0.78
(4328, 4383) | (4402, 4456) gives 0.60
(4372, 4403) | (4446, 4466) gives 0.83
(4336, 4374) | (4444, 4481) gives 0.55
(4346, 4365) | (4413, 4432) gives 0.62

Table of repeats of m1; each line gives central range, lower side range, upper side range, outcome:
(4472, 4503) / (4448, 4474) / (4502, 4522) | 1.1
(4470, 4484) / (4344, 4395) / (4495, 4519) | 2.1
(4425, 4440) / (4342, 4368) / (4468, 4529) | 3.1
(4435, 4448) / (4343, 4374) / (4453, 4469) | 1.0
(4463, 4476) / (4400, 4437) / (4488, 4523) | 1.0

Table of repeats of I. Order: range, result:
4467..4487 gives 8.76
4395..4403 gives 11.2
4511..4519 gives 8.65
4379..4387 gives 12.2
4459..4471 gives 9.52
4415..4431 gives 10.5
